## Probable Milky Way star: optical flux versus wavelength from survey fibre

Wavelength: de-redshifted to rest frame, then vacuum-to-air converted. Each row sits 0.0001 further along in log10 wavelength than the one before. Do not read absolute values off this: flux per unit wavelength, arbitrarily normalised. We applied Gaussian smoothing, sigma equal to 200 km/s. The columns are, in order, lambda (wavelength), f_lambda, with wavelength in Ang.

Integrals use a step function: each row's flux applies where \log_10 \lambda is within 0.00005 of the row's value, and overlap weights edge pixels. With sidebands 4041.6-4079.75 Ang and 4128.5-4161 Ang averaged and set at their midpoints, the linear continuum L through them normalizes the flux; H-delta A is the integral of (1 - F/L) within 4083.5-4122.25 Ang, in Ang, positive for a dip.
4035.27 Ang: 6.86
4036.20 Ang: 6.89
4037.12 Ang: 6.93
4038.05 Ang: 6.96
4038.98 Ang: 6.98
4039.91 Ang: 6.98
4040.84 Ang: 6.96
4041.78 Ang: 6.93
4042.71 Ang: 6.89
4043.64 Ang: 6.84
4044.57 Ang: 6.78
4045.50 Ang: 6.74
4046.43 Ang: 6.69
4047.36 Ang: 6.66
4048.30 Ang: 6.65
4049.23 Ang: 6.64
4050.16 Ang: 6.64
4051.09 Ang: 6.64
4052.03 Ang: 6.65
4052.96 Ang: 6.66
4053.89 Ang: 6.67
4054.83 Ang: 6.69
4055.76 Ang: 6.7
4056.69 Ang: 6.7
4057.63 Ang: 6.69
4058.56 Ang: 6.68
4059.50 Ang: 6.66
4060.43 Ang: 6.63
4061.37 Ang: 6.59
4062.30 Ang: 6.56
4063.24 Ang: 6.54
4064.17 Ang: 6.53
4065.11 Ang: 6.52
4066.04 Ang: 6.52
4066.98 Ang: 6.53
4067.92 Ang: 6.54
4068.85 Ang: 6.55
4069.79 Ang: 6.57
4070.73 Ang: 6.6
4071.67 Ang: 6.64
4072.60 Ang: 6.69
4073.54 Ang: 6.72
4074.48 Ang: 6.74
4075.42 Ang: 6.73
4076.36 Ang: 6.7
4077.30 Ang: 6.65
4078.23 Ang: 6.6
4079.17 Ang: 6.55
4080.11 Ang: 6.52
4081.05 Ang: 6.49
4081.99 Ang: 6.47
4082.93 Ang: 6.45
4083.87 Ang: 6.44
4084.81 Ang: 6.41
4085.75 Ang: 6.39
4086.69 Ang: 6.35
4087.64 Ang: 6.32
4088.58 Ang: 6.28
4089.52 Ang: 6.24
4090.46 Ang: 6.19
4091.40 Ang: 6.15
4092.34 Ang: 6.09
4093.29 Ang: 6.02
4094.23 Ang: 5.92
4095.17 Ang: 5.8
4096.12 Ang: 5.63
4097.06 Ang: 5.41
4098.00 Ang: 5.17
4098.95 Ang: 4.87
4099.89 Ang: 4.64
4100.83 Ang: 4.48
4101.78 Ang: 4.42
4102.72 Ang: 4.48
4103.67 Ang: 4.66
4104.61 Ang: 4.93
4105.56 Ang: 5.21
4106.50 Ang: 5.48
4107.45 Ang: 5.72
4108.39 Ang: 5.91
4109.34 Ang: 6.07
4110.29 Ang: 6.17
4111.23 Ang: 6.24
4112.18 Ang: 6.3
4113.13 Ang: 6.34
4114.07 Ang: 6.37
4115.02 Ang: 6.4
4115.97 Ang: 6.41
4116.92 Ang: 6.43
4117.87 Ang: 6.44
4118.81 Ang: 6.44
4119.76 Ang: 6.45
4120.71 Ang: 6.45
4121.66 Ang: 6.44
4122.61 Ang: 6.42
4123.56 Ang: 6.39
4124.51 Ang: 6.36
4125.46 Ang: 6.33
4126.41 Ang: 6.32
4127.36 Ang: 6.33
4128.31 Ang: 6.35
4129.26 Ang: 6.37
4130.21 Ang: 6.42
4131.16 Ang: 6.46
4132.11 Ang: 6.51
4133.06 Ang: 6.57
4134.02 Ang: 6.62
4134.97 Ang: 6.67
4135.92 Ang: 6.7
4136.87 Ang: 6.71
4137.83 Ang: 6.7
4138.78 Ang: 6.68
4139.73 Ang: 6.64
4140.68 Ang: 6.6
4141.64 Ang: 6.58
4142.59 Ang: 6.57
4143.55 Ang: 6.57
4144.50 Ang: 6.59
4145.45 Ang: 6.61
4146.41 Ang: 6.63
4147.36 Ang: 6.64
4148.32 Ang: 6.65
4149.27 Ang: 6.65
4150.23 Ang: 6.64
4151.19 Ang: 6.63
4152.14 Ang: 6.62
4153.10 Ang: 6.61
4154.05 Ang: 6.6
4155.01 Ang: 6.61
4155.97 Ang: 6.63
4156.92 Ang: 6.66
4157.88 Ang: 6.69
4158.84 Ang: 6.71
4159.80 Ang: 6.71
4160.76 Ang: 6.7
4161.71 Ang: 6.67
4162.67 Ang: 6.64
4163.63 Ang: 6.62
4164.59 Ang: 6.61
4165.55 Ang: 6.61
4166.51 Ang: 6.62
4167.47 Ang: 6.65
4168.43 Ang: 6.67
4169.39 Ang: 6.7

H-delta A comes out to 4.47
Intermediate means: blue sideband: 6.65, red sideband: 6.61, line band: 5.87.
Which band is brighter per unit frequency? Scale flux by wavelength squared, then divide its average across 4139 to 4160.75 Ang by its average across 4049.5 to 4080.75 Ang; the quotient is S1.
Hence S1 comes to 1.04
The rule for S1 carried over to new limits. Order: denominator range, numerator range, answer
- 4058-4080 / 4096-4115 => 0.84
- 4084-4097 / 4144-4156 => 1.11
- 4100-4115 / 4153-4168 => 1.23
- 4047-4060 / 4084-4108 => 0.86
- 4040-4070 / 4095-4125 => 0.89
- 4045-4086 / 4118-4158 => 1.03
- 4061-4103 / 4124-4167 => 1.10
